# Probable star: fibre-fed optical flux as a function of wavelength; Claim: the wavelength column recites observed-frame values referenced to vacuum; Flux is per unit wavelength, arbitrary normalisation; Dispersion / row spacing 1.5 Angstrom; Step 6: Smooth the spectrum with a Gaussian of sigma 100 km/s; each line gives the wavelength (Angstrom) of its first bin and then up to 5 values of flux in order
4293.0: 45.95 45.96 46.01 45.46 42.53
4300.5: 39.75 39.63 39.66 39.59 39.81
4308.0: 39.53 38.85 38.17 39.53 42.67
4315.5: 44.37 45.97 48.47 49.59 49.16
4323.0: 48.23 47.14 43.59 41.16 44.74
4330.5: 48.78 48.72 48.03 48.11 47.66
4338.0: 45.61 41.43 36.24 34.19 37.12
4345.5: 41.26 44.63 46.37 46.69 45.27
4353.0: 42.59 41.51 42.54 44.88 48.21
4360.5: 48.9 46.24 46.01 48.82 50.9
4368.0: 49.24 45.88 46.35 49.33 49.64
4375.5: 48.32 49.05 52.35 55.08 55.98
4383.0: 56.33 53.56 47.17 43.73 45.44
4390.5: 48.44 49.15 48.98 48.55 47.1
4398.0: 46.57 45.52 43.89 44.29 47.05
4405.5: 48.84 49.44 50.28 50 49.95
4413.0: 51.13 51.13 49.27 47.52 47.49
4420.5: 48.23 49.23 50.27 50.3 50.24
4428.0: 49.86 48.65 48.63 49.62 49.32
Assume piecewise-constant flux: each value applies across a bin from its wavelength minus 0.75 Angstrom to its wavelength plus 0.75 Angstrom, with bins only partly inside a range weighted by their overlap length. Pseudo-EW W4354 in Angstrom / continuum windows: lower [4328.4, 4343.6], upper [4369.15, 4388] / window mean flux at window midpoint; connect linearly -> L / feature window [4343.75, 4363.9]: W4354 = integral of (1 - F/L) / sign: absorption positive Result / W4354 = 0.9 Angstrom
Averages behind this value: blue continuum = 44.2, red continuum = 50.4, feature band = 44.6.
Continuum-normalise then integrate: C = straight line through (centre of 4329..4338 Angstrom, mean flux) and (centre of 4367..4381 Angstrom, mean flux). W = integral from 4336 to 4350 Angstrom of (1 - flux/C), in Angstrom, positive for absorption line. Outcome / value 1.86 Angstrom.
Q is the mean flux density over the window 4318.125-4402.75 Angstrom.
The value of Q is 46.7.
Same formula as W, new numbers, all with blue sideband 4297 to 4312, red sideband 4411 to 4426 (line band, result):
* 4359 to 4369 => -0.7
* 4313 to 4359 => -2.0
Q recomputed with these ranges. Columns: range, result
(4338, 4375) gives 44.8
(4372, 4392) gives 50.3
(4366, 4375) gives 48.5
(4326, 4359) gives 43.8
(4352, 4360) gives 44.1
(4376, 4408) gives 48.9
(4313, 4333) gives 46.3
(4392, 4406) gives 46.8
